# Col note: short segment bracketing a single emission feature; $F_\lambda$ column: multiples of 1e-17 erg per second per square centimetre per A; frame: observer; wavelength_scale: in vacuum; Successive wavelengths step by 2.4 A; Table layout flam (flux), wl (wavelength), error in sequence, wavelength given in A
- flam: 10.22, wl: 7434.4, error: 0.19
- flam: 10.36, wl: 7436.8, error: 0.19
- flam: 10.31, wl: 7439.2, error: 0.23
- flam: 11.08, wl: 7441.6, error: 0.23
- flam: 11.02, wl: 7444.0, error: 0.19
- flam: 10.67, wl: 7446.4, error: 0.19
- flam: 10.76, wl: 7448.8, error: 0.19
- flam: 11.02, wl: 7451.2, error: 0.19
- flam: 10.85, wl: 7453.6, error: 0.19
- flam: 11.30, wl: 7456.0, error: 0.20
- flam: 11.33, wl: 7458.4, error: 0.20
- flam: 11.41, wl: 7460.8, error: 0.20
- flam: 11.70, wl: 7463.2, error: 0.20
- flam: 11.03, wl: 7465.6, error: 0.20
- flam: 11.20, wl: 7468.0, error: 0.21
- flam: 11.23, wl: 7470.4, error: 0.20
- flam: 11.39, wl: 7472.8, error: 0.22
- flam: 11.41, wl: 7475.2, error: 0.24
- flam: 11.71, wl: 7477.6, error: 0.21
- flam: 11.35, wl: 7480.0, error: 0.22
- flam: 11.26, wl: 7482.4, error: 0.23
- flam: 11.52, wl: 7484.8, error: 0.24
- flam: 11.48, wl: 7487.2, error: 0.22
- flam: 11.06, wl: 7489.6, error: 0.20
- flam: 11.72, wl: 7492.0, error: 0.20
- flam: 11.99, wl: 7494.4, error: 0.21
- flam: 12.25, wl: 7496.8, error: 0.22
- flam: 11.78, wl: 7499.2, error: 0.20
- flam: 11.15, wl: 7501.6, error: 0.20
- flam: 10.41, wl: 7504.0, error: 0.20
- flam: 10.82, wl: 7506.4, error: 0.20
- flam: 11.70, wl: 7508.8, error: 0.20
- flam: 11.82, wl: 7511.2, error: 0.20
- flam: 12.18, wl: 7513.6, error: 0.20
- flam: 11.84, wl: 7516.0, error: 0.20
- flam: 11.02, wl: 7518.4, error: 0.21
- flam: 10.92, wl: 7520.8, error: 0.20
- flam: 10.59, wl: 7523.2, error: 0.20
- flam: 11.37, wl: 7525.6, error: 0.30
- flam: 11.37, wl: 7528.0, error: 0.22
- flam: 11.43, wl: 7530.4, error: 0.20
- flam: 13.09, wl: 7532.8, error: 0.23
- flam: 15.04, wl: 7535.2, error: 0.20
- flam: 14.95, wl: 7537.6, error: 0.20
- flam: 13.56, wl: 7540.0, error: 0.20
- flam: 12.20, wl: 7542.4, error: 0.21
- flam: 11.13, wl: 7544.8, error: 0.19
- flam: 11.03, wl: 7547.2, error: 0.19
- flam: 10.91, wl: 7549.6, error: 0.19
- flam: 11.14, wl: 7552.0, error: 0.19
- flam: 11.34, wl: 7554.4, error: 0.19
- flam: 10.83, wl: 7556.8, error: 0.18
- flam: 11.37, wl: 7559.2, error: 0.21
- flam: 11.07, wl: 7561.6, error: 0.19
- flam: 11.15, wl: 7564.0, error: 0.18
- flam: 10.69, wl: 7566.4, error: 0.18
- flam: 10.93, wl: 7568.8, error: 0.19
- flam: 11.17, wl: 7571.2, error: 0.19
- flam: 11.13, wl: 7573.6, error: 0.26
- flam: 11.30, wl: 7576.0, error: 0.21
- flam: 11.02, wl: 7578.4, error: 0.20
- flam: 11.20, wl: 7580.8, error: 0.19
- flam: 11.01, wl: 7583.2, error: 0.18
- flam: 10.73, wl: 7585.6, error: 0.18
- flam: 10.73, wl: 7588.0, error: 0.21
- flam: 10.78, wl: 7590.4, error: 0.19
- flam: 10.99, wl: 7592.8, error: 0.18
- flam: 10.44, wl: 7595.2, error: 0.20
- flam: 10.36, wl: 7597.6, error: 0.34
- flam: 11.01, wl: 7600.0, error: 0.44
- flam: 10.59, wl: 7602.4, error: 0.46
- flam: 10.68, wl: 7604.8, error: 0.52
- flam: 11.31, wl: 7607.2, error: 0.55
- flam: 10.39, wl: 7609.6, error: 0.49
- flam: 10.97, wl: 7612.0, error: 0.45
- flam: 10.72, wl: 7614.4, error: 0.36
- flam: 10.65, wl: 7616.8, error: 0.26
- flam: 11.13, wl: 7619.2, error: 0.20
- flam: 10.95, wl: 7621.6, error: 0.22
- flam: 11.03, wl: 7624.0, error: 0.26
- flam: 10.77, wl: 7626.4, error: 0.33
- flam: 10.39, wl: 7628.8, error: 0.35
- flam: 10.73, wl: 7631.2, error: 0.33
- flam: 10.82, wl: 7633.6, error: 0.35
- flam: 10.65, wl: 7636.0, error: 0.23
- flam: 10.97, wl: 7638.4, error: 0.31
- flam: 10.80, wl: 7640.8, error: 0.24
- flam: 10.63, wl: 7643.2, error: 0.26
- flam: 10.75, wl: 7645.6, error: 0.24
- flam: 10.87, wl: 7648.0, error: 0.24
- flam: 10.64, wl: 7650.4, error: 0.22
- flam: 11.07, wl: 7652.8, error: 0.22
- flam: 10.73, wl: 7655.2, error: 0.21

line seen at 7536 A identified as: [N II] 6583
